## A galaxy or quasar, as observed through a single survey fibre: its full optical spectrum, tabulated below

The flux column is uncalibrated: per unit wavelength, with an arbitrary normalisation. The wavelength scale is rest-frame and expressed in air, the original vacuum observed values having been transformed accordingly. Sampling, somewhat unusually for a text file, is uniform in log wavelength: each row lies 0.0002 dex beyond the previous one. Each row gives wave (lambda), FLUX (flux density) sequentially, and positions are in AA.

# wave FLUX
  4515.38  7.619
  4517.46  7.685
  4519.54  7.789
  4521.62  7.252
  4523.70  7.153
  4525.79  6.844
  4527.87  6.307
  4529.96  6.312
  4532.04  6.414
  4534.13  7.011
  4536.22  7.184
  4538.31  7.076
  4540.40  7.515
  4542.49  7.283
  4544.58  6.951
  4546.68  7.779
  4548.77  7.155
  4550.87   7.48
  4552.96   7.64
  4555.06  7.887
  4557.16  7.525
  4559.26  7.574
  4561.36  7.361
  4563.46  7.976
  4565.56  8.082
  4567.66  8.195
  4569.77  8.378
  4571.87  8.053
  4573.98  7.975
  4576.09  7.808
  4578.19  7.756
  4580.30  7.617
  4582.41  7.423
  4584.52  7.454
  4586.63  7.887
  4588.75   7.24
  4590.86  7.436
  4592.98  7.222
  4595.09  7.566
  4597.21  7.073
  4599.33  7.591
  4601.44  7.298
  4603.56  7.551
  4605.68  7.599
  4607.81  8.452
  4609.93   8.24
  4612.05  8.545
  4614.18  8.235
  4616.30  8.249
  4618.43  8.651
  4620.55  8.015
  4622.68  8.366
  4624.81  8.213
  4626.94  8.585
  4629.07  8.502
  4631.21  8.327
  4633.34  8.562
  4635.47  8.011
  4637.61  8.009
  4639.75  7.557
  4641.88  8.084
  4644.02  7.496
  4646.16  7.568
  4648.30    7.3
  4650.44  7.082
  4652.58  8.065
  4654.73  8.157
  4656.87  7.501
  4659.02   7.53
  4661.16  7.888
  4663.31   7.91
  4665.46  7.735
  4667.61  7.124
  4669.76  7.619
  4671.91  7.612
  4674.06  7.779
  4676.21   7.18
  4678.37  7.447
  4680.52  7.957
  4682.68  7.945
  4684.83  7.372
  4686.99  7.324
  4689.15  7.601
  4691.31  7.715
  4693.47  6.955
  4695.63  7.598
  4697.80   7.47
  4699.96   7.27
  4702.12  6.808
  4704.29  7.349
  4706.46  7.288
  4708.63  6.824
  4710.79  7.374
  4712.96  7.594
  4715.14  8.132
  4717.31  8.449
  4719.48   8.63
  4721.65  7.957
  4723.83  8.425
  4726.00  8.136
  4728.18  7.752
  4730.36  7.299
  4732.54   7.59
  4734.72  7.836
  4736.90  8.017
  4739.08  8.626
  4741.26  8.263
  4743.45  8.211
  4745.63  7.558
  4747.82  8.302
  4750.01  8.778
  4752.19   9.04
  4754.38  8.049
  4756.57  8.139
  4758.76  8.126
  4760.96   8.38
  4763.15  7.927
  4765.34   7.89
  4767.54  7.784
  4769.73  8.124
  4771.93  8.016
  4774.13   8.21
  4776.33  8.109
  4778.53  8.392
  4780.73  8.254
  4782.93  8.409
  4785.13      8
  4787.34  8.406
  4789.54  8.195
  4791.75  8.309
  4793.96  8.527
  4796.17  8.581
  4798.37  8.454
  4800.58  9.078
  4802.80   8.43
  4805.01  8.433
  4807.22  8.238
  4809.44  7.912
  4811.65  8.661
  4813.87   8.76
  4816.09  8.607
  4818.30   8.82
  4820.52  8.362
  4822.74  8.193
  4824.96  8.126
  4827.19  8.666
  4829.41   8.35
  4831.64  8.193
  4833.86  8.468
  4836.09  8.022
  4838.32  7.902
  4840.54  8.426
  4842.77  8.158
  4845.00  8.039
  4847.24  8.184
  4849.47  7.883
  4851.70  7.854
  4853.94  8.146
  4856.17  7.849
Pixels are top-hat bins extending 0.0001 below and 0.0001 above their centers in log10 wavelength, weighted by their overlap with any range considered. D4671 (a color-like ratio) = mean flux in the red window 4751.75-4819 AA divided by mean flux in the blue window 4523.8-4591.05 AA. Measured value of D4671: 1.12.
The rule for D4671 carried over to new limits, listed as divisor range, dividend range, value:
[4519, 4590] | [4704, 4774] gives 1.07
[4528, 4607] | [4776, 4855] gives 1.11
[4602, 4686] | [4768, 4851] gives 1.05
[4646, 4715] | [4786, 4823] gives 1.13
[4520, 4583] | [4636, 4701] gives 1.02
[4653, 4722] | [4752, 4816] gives 1.09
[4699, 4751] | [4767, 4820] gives 1.07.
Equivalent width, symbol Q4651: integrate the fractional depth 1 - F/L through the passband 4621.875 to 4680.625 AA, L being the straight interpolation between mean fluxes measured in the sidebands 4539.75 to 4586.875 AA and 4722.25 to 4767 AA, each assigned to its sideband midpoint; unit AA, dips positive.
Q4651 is 0.5 AA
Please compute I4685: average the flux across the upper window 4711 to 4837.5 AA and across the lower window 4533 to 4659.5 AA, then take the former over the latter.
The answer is 1.06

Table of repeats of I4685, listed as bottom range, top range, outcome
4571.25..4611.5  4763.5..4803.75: 1.08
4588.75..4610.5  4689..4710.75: 0.96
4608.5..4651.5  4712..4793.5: 1.01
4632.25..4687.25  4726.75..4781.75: 1.05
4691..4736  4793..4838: 1.10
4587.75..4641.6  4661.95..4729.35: 0.96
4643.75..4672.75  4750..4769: 1.08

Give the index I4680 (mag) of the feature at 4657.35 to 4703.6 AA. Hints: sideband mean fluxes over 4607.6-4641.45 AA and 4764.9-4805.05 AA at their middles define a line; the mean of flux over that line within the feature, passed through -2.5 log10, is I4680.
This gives 0.11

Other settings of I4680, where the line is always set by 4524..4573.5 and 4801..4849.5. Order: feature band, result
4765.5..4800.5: -0.01 mag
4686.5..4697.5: 0.06 mag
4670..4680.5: 0.04 mag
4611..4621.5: -0.10 mag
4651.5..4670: 0.01 mag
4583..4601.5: 0.02 mag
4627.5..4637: -0.09 mag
